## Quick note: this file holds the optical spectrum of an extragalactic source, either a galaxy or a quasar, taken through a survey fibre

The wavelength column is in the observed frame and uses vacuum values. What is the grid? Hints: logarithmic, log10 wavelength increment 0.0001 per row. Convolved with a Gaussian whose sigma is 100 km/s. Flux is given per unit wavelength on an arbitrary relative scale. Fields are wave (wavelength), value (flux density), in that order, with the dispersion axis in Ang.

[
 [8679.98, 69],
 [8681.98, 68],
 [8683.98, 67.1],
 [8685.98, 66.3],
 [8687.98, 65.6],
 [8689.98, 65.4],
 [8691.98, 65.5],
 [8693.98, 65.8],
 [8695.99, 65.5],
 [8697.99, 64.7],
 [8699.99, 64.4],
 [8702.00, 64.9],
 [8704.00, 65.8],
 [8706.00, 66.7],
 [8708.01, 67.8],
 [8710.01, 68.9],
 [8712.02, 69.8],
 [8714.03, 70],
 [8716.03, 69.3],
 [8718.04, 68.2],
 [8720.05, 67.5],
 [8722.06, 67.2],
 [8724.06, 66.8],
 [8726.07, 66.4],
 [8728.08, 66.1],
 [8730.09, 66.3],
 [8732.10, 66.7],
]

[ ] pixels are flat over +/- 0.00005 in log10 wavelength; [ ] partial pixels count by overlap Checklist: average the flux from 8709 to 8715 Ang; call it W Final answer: 69.5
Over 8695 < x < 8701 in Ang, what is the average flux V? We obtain 64.9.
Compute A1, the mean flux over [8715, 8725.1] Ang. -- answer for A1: 67.9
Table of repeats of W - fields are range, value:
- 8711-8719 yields 69.3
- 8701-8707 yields 65.9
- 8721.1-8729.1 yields 66.7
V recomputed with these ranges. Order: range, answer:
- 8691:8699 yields 65.4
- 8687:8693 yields 65.5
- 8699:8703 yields 64.6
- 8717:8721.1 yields 67.7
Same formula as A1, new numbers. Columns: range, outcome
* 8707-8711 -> 68.4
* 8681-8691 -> 66.5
